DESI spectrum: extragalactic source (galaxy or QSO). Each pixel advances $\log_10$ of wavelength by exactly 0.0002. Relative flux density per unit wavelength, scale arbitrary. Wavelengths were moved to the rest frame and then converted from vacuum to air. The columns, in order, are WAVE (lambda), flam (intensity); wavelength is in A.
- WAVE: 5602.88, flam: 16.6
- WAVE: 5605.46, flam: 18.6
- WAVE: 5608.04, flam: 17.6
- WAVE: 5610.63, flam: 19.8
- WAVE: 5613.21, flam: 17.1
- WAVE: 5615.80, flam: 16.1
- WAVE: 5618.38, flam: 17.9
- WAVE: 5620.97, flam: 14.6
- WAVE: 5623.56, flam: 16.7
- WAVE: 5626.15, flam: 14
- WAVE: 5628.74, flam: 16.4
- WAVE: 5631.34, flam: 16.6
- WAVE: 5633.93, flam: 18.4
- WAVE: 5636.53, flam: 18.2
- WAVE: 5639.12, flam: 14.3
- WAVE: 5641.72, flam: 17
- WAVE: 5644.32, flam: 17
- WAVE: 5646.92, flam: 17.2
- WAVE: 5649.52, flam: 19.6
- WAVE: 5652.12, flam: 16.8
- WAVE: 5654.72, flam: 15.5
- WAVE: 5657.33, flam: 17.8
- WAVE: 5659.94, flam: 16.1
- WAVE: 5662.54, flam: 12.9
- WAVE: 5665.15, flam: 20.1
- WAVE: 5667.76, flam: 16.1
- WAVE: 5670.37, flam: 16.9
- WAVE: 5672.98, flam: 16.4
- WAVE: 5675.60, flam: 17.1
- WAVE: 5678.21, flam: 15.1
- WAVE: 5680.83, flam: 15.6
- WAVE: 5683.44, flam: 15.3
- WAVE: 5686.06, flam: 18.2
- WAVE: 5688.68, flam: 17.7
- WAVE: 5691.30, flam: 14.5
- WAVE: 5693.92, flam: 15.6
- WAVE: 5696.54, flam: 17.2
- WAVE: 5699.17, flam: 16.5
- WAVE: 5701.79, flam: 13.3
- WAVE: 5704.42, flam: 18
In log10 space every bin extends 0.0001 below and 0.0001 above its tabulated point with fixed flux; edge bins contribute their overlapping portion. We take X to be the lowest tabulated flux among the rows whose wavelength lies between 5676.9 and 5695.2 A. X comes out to 14.5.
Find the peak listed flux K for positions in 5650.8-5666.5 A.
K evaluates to 20.1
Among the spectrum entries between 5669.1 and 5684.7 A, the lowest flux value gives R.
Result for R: 15.1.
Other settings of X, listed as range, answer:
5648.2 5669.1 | 12.9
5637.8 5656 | 14.3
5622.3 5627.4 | 14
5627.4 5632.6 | 16.4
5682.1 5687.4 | 15.3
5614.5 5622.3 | 14.6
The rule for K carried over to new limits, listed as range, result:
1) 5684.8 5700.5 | 18.2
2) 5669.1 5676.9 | 17.1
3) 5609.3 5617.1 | 19.8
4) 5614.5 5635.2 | 18.4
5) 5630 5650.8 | 19.6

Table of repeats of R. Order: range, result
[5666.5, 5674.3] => 16.1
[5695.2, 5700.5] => 16.5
